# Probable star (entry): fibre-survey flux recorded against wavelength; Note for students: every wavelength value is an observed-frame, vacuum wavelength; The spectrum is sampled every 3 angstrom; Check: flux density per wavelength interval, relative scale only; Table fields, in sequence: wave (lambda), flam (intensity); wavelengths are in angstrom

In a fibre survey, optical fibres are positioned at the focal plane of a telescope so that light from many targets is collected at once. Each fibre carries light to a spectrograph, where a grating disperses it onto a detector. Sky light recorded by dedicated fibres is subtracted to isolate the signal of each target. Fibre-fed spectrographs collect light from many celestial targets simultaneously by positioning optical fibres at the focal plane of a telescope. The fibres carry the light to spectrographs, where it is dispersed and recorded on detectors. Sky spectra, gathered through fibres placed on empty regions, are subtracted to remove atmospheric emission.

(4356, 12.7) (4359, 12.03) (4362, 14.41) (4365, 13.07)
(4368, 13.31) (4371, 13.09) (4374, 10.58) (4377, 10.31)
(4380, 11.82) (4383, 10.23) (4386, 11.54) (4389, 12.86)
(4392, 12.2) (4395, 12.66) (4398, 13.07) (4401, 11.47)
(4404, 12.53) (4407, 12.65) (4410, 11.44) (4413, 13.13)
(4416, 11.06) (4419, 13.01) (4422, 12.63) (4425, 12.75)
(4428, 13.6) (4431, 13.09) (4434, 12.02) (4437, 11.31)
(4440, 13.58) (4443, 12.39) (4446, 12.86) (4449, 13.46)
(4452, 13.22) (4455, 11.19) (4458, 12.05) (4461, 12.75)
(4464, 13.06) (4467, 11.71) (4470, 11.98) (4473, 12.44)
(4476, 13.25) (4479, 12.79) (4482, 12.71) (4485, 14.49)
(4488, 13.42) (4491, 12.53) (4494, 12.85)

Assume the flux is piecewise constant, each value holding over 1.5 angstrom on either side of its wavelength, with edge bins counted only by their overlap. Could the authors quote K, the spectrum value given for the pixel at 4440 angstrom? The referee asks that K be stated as 13.58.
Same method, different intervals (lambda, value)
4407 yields 12.65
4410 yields 11.44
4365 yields 13.07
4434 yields 12.02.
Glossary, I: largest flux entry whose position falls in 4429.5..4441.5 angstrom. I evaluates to 13.58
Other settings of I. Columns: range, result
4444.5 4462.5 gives 13.46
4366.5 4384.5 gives 13.31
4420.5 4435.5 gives 13.6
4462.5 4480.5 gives 13.25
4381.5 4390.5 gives 12.86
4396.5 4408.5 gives 13.07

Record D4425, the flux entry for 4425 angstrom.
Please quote 12.75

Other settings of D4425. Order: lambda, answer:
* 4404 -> 12.53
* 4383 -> 10.23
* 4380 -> 11.82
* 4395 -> 12.66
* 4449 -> 13.46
